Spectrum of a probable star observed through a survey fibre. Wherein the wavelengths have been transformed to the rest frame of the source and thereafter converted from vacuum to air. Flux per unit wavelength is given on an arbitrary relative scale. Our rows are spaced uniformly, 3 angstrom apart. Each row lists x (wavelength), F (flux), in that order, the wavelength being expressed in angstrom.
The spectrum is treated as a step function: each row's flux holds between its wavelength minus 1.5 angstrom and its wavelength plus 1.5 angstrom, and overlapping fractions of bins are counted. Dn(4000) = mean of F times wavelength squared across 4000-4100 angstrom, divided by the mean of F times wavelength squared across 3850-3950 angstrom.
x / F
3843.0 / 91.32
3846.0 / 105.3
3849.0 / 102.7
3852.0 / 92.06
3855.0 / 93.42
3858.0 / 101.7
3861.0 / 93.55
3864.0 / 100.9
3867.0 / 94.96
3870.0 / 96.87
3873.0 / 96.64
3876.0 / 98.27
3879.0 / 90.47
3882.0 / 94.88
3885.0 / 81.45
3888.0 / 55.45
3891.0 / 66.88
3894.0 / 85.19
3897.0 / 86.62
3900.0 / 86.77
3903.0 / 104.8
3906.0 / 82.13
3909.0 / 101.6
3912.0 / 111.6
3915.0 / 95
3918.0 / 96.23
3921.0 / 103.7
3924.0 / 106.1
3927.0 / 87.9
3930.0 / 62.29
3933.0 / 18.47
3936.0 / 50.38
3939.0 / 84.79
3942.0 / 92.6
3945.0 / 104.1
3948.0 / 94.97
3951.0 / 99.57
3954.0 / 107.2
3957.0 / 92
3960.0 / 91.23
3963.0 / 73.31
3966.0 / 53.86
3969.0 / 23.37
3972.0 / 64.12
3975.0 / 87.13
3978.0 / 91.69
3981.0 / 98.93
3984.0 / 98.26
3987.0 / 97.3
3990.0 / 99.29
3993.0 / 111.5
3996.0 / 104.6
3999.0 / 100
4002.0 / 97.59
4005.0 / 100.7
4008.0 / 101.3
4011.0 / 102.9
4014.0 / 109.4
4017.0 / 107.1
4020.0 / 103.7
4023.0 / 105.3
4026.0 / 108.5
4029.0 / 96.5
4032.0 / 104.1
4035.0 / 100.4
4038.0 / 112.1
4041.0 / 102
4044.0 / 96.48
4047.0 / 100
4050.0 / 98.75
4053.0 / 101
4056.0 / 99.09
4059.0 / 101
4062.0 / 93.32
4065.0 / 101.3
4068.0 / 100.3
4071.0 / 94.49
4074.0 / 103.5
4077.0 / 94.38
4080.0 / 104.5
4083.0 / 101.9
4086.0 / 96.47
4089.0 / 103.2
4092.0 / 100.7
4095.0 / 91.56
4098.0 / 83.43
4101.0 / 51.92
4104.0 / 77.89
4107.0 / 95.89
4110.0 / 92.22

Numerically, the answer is 1.22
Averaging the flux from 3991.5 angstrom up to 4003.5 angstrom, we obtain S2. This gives 103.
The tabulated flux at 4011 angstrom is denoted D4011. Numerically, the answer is 102.9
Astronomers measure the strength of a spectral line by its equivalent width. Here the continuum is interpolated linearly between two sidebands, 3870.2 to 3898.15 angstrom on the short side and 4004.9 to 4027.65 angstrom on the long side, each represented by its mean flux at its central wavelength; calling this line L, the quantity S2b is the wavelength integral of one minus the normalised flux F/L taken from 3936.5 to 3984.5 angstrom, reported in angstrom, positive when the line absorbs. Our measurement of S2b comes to 6.2 angstrom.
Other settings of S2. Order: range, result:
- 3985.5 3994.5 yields 103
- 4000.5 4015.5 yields 102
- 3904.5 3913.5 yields 98.4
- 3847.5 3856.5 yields 96.1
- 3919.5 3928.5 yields 99.2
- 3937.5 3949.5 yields 94.1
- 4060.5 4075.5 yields 98.6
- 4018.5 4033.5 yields 104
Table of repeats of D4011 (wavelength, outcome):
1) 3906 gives 82.13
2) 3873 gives 96.64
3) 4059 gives 101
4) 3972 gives 64.12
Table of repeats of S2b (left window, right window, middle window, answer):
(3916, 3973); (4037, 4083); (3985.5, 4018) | -4.74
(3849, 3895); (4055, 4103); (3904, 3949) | 2.47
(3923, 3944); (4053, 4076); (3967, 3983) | 1.48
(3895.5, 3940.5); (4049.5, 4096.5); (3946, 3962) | -1.46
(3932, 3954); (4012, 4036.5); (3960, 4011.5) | 3.03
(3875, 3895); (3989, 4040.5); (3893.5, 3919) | -2.92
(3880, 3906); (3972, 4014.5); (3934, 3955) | 0.62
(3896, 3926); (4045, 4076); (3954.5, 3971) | 4.87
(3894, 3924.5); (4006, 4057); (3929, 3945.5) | 5.26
